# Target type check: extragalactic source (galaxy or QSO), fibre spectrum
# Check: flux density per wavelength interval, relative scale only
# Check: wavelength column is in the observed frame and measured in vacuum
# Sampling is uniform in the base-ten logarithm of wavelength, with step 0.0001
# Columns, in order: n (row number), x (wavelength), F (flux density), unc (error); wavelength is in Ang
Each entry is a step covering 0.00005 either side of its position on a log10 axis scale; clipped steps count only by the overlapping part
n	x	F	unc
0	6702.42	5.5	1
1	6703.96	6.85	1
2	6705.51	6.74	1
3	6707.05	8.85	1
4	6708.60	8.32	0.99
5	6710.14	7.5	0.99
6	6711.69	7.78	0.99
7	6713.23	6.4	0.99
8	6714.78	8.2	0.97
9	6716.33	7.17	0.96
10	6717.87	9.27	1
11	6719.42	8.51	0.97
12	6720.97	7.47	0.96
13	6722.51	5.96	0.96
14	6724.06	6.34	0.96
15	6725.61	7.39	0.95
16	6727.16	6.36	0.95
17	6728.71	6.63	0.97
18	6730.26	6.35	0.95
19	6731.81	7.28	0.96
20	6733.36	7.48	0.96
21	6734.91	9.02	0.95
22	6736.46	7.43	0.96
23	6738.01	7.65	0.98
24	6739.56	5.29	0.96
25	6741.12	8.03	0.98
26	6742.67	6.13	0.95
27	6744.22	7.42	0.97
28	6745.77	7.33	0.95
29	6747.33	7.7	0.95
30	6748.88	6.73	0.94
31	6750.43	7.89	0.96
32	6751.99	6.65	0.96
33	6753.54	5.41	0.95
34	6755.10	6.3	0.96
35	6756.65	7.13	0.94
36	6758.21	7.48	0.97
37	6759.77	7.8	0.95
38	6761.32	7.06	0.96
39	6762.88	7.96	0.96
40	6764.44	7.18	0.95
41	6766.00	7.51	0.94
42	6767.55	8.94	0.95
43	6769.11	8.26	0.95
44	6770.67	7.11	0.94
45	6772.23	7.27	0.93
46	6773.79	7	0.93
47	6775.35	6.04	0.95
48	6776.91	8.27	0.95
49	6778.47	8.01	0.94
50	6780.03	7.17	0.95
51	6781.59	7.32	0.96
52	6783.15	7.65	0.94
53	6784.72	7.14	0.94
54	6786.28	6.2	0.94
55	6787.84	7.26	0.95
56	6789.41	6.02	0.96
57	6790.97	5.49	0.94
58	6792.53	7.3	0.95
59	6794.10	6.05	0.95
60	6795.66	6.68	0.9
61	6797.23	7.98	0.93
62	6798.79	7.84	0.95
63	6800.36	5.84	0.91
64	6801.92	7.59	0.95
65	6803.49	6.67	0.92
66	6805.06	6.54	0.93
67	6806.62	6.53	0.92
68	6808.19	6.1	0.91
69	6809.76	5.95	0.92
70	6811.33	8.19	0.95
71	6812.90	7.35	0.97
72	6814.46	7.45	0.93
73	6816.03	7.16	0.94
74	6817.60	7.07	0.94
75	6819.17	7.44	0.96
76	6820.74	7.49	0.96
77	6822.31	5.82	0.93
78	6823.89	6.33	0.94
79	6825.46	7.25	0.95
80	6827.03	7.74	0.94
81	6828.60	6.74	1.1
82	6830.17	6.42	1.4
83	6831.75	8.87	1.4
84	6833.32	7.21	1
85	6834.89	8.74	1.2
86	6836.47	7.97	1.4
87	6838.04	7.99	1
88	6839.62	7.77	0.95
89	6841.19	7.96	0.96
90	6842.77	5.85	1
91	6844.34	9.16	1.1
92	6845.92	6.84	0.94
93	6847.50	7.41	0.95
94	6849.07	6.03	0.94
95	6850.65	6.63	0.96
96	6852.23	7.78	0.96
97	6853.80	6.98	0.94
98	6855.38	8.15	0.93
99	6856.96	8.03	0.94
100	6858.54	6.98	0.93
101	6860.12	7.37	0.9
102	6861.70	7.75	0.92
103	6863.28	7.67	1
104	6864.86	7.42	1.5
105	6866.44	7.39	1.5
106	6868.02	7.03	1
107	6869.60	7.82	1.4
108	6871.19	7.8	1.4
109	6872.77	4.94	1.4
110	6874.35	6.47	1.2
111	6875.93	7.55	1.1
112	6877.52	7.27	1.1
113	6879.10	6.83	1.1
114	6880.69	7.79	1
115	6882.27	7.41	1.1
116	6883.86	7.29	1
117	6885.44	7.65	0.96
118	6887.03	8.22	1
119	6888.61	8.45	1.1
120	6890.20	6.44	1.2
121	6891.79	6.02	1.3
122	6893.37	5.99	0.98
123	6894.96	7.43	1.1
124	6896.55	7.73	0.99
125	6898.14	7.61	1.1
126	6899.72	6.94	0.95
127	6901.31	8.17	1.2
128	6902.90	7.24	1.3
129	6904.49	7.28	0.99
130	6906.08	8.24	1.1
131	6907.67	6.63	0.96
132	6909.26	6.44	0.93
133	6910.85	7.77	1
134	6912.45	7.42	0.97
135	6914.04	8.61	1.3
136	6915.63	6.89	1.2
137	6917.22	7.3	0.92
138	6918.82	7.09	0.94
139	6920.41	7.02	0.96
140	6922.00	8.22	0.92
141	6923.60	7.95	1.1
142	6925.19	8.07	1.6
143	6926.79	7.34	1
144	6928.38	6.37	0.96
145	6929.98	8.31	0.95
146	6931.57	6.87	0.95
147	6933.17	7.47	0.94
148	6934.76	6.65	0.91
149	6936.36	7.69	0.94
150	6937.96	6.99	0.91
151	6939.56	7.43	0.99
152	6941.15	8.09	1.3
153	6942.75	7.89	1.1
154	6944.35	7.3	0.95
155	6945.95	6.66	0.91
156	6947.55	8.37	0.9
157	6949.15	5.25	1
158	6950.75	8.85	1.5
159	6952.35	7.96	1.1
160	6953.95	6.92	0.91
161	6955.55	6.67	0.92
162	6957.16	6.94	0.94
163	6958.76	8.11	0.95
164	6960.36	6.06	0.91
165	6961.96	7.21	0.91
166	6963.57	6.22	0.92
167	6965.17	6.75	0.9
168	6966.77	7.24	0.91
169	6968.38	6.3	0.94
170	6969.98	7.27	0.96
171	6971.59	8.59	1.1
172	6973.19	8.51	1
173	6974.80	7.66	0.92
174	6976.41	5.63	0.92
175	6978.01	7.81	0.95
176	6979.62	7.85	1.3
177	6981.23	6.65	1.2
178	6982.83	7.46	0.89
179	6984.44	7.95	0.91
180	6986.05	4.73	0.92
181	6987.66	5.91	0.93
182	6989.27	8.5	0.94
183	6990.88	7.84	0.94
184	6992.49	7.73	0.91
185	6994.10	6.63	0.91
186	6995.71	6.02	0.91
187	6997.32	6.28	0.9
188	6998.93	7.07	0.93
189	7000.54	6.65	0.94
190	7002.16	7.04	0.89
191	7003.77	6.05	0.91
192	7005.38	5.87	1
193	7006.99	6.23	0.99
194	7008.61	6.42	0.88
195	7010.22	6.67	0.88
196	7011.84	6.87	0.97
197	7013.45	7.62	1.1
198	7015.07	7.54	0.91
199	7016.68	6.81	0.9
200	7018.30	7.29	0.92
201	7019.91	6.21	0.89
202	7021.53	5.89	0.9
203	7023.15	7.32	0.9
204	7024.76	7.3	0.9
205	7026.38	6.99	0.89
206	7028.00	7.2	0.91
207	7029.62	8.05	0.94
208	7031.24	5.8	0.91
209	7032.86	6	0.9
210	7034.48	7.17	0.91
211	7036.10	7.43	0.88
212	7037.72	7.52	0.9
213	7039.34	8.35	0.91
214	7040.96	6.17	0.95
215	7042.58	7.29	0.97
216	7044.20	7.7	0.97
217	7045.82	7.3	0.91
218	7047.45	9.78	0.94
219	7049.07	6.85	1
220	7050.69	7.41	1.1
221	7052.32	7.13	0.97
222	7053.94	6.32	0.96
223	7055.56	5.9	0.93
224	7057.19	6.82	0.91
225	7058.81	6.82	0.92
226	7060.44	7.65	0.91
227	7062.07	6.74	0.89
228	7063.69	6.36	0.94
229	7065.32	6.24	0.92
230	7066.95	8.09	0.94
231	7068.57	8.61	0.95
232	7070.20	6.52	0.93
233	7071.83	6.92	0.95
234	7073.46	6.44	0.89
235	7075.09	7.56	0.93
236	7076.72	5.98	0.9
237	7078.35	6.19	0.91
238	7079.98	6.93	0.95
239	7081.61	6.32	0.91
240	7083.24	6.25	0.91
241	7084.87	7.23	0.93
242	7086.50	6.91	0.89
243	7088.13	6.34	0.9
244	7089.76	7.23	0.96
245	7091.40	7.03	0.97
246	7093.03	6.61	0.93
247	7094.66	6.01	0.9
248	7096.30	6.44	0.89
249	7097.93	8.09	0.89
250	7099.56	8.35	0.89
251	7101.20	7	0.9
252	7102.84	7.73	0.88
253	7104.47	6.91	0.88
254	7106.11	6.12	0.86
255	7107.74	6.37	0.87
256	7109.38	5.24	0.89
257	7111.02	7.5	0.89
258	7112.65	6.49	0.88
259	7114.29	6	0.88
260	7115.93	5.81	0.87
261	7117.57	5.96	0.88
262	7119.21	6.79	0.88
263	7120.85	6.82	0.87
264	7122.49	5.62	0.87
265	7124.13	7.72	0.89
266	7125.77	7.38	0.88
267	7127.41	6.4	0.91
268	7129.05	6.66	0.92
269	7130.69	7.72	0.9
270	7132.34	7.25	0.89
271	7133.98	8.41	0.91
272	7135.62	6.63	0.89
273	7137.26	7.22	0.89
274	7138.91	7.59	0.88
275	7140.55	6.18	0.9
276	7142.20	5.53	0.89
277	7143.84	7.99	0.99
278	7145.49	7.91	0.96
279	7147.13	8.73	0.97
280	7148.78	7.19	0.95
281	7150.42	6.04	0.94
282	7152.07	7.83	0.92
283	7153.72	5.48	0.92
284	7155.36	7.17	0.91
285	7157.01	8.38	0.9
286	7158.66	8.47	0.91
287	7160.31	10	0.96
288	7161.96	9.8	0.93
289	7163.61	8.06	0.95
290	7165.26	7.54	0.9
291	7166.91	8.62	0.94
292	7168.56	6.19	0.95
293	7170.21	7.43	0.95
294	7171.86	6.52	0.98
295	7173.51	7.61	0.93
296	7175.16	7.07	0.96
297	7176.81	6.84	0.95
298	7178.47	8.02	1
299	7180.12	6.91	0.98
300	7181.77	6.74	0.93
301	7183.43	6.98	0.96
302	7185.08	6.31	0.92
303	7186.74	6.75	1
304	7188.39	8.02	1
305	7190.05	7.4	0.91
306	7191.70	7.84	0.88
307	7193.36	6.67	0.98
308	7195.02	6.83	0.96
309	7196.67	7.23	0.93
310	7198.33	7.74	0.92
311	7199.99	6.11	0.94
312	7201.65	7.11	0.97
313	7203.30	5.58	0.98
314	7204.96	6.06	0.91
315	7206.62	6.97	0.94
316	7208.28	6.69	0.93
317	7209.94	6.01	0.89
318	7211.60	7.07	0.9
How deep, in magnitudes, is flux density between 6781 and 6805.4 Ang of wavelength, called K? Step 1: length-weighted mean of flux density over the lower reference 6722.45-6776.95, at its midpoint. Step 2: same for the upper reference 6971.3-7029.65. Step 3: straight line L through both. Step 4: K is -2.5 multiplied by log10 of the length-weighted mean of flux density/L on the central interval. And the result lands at 0.04 mag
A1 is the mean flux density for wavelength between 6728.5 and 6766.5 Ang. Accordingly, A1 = 7.16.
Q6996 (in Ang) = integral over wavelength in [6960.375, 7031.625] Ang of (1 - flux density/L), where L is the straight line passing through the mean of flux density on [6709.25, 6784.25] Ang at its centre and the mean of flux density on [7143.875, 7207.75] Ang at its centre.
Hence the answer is 3.6 Ang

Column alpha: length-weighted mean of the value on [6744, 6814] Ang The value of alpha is 7.09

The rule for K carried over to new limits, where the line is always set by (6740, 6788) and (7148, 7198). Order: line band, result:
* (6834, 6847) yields -0.070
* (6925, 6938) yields 0.004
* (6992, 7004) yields 0.101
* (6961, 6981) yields 0.016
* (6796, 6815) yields 0.043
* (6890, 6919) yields 0.010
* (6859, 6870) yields -0.026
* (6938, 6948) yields -0.034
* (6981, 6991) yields 0.055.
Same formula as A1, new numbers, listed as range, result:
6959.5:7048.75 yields 7.03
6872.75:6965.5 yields 7.29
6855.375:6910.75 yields 7.29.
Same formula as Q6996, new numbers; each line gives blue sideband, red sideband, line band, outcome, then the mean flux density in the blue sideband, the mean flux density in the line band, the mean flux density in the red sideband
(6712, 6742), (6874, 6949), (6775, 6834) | 2.46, 7.28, 7.01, 7.37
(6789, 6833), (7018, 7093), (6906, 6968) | -2.99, 6.94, 7.3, 6.98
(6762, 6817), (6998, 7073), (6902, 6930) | -1.51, 7.11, 7.43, 7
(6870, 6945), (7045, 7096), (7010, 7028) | 0.18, 7.33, 6.98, 6.91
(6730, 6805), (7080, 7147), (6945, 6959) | -0.54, 7.15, 7.27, 6.87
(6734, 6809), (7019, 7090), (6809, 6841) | -1.24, 7.11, 7.36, 6.98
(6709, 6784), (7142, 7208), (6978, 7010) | 2.17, 7.3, 6.81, 7.3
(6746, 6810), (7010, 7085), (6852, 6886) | -1.36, 7.06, 7.33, 7.01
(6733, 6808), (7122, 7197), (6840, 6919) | -1.32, 7.13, 7.31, 7.33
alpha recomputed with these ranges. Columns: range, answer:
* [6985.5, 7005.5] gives 6.69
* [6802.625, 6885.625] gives 7.24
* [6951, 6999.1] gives 7.1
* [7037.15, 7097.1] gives 6.97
